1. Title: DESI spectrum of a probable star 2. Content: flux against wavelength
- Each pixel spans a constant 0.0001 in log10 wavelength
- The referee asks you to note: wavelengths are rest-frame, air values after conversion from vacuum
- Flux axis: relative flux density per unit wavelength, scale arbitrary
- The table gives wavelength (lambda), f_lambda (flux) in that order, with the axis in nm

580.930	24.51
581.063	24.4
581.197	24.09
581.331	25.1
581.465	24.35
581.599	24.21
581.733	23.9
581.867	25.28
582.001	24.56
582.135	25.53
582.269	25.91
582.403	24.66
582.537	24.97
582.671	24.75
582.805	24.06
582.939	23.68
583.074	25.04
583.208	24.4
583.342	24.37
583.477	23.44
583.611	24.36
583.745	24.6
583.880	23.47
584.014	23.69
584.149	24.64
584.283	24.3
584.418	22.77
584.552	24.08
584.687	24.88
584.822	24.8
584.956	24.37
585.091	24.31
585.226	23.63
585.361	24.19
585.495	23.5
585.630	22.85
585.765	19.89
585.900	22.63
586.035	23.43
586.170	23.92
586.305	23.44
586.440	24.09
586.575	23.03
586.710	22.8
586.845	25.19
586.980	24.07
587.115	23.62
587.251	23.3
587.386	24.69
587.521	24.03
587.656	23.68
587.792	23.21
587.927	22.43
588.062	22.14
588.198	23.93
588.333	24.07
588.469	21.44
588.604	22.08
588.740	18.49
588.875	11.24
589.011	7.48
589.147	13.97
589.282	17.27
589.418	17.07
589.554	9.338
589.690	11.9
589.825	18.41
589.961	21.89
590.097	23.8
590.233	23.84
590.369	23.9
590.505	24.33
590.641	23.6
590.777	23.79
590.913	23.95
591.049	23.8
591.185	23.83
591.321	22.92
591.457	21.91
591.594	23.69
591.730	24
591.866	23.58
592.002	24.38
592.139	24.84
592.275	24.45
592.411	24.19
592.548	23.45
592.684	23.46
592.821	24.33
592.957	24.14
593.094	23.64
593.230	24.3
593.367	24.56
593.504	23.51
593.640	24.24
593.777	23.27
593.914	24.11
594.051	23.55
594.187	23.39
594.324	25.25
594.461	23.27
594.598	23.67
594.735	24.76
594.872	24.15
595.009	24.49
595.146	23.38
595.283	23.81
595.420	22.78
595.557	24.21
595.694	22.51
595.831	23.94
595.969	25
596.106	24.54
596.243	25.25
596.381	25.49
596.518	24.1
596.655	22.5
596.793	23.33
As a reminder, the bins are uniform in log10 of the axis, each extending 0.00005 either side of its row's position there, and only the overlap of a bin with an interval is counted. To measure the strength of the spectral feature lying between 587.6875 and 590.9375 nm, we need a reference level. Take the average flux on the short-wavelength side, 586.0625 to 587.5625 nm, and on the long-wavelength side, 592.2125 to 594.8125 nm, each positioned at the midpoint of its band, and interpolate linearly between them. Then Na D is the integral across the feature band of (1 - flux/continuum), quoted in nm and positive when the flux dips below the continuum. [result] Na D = 0.566 nm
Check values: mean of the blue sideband 23.8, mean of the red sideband 24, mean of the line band 19.7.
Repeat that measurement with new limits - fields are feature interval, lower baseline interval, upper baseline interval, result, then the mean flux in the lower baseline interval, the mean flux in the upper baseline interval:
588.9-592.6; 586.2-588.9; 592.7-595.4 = 0.38 nm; 22.7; 24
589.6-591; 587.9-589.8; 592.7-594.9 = -0.18 nm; 17.3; 24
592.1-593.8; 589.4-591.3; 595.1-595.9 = -0.13 nm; 21.1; 23.4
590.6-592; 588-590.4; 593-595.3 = -0.19 nm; 18.4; 24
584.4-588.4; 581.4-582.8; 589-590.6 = -0.47 nm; 24.8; 18.2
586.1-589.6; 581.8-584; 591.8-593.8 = 0.50 nm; 24.6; 24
